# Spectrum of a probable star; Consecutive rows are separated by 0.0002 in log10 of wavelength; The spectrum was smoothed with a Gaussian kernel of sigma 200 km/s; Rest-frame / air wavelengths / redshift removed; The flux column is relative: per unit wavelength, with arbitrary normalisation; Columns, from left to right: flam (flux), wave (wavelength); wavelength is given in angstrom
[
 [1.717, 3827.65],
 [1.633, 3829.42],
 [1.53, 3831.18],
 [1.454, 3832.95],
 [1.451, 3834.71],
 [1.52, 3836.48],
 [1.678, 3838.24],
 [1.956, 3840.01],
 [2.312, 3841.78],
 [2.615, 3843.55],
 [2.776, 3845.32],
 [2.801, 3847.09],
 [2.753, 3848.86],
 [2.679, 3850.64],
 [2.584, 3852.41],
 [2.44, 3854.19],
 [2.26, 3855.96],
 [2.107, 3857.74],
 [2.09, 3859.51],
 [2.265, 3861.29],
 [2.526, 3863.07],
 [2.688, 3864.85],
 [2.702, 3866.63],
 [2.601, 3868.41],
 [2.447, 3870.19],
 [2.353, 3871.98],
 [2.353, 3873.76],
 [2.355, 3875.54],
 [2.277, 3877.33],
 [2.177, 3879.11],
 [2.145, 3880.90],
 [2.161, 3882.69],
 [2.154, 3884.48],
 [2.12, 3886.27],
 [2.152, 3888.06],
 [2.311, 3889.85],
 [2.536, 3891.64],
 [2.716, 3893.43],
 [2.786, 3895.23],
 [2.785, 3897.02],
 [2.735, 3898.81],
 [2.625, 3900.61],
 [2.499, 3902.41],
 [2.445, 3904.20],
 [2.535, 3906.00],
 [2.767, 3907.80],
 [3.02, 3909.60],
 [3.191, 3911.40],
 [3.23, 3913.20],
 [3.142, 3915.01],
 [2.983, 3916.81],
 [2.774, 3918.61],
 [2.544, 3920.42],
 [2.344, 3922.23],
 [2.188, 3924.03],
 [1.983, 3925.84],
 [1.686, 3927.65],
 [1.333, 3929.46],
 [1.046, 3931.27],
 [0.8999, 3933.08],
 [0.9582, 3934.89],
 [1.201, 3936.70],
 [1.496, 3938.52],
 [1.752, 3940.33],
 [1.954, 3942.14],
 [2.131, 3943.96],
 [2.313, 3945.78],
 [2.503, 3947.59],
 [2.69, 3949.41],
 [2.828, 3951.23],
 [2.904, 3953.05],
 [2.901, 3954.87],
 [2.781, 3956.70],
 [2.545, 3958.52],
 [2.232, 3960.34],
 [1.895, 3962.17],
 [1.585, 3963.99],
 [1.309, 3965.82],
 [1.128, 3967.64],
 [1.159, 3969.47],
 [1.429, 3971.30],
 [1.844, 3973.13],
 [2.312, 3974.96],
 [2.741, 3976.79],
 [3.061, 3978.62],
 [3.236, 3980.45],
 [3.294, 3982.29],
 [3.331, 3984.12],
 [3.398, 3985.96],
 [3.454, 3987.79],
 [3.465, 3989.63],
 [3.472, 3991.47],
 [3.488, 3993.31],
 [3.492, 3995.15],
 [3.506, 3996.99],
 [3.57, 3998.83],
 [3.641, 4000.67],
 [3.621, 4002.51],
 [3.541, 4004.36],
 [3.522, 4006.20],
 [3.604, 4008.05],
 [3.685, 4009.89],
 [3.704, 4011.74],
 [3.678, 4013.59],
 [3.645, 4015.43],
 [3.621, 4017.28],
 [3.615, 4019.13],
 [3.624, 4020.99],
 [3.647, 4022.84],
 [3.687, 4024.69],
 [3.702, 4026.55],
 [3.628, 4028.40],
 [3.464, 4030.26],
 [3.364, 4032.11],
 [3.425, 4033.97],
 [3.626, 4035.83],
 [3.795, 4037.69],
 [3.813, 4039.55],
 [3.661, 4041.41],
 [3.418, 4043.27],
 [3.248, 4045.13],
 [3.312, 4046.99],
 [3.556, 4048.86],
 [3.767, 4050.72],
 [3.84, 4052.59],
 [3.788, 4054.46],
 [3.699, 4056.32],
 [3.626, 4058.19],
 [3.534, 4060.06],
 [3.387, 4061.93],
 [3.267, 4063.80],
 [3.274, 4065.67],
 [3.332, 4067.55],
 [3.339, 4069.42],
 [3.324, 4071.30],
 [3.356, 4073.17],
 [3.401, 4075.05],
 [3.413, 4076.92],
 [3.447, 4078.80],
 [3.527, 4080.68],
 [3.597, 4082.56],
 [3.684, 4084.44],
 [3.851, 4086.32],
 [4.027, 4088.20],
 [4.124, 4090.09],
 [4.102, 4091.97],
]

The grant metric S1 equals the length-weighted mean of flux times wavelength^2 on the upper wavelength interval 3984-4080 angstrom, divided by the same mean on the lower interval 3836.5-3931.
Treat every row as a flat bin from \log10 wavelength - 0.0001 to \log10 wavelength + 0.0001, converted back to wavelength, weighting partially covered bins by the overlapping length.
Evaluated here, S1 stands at 1.56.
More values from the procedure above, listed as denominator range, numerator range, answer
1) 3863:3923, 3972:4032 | 1.40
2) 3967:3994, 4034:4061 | 1.37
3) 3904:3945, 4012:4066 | 1.77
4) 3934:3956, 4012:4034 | 1.75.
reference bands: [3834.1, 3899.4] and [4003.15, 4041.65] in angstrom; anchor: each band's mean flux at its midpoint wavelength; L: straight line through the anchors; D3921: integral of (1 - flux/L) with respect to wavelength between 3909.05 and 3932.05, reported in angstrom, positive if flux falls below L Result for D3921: 3.02 angstrom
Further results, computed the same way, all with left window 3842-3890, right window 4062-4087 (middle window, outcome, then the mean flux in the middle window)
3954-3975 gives 7.12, 1.91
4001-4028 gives -4.24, 3.64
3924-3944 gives 9.06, 1.5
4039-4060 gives -1.82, 3.61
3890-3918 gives -2.08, 2.79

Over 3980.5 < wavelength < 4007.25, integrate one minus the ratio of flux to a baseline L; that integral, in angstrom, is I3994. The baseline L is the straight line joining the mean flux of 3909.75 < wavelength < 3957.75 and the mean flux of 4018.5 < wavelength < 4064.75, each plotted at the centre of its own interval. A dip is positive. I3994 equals -4.43 angstrom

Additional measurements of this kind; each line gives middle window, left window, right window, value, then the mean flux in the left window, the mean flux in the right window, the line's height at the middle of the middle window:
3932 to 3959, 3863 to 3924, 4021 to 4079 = 7.3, 2.56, 3.52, 2.88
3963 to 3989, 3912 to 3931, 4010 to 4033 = 5.9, 2.39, 3.62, 3.06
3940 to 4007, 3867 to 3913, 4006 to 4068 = 9.0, 2.5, 3.58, 3.11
